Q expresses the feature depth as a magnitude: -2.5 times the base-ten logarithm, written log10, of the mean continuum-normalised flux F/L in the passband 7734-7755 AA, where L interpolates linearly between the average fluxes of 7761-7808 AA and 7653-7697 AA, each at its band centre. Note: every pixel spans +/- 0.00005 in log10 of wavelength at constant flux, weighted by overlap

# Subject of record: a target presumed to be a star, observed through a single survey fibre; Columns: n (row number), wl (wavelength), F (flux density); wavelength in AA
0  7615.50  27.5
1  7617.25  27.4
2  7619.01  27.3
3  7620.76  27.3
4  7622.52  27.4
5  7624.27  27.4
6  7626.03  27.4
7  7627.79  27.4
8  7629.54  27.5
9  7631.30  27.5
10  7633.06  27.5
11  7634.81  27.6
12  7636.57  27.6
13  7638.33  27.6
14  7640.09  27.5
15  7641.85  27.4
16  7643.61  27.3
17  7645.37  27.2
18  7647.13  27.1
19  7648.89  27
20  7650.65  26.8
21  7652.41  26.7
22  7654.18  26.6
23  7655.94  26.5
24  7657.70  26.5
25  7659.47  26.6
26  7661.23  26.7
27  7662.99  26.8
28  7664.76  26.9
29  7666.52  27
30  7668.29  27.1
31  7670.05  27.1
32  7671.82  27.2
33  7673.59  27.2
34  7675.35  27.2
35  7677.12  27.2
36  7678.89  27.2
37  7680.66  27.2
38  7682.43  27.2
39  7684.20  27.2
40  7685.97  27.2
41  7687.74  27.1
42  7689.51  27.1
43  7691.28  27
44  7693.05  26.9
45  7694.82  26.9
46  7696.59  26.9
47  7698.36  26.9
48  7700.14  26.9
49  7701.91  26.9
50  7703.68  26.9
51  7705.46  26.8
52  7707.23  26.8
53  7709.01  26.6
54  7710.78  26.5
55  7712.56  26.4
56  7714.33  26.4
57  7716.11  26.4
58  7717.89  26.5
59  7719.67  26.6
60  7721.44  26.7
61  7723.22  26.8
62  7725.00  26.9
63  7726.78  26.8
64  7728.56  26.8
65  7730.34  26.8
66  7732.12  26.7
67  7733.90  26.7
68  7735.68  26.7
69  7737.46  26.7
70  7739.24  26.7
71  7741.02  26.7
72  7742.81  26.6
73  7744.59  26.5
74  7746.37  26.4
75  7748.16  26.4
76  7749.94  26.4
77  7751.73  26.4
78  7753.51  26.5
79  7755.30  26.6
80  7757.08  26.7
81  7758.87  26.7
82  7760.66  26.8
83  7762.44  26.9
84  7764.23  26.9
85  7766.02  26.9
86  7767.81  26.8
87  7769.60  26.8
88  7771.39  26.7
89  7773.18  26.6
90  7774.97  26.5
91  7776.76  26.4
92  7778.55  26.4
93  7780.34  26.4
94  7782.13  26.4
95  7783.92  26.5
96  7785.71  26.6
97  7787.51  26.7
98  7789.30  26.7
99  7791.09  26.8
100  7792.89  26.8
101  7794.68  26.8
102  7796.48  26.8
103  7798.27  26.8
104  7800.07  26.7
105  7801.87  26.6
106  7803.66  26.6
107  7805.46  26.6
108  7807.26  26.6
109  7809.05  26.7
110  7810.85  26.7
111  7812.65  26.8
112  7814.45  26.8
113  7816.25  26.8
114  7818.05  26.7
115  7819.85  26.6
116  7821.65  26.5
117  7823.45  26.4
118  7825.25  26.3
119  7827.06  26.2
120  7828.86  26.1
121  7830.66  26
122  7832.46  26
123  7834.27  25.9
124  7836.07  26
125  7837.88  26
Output 0.01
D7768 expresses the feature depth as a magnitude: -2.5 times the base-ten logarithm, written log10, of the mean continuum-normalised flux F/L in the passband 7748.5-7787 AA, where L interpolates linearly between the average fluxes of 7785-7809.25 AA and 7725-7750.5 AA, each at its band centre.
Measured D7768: 0.00 mag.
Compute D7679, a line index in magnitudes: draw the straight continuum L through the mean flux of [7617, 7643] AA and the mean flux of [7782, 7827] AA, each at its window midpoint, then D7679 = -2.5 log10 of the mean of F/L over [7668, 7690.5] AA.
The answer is 0.002 mag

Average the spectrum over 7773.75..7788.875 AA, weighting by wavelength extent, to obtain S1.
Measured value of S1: 26.5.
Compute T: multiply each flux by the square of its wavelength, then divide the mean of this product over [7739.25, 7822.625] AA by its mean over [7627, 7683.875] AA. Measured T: 1.01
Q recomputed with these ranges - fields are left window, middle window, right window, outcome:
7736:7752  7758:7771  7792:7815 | -0.009 mag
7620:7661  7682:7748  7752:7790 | 0.004 mag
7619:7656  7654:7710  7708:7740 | 0.000 mag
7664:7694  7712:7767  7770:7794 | 0.007 mag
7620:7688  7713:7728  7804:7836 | 0.009 mag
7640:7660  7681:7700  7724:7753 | -0.010 mag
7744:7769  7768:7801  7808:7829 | -0.001 mag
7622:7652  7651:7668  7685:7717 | 0.018 mag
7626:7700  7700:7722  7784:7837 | 0.011 mag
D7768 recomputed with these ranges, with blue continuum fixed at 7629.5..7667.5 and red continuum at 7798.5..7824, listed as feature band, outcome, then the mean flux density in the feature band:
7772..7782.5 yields 0.01 mag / 26.5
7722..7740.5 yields 0.00 mag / 26.8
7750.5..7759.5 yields 0.01 mag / 26.6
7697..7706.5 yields 0.00 mag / 26.9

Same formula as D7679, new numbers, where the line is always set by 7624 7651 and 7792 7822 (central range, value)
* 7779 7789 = 0.011 mag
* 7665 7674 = 0.006 mag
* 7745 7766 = 0.012 mag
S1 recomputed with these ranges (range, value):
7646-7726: 26.9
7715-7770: 26.7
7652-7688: 27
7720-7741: 26.8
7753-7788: 26.6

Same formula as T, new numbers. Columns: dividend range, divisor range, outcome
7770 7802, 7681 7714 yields 1.01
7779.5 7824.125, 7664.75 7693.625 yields 1.01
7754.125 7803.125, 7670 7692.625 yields 1.01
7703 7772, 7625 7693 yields 1.00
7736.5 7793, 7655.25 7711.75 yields 1.01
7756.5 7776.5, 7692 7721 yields 1.02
